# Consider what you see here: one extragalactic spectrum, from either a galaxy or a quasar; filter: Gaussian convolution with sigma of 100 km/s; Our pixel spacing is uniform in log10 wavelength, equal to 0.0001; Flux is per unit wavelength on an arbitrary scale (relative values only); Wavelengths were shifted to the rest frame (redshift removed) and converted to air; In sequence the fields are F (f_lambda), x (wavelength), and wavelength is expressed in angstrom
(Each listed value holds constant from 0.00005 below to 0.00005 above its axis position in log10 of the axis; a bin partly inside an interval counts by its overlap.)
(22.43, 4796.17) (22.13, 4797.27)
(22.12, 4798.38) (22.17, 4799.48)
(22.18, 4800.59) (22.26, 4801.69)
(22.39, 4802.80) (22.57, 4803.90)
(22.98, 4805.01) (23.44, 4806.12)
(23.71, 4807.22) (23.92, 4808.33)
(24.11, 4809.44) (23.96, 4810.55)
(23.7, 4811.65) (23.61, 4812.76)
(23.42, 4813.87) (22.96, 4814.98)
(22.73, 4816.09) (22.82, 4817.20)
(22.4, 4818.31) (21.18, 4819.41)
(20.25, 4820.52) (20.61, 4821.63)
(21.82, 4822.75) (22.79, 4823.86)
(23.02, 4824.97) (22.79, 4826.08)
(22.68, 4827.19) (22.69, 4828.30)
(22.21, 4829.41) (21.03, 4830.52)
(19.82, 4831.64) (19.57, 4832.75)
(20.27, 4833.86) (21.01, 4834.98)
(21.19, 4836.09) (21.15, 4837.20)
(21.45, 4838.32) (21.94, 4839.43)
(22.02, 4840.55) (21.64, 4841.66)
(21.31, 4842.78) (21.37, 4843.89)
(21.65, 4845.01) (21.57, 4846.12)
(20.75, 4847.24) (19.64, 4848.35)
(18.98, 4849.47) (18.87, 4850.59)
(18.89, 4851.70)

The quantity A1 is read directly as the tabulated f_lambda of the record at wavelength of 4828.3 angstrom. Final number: 22.69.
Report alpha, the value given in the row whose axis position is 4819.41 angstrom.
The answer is 21.18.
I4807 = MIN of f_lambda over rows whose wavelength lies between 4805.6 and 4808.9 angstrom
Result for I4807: 23.44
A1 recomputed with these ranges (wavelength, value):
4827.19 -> 22.68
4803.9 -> 22.57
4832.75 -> 19.57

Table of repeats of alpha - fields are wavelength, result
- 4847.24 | 20.75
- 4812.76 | 23.61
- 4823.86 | 22.79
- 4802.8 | 22.39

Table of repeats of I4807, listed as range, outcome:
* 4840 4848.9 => 19.64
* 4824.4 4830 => 22.21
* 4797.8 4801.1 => 22.12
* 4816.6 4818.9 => 22.4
